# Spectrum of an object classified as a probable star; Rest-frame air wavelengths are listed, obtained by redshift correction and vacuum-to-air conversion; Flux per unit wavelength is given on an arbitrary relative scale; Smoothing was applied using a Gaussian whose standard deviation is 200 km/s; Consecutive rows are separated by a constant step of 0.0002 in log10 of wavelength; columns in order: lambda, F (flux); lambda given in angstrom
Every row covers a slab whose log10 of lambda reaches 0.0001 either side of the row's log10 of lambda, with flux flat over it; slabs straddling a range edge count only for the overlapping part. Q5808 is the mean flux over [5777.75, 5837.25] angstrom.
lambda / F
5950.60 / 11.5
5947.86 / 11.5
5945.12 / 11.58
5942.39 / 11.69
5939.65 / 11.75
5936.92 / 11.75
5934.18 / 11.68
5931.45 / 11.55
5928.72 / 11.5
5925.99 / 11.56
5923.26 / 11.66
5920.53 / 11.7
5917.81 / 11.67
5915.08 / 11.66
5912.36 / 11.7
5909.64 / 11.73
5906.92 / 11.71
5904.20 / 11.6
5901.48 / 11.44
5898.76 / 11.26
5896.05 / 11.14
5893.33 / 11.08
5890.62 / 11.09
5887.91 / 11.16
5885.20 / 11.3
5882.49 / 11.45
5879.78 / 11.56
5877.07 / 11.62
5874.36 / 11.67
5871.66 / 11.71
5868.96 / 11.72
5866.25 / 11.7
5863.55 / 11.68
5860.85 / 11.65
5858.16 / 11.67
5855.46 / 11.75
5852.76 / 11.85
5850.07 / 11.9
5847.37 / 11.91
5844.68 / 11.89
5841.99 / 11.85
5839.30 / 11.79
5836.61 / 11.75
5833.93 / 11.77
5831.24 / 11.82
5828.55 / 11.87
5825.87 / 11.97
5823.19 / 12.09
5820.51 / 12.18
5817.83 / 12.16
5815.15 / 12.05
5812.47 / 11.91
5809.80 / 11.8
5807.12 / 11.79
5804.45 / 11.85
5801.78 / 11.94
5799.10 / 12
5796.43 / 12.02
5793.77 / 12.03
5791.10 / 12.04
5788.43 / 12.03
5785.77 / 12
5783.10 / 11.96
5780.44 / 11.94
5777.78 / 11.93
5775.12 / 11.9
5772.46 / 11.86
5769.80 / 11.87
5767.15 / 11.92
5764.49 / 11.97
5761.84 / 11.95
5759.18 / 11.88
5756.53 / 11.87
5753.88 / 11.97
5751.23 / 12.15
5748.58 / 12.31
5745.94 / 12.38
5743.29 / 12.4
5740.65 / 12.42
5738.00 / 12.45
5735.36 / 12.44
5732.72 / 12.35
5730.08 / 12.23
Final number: 12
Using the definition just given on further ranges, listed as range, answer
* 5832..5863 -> 11.8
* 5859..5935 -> 11.5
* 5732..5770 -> 12.2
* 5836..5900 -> 11.6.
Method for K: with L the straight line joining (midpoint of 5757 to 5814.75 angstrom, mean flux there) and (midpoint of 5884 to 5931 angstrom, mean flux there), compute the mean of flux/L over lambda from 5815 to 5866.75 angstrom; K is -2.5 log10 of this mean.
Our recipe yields -0.01 mag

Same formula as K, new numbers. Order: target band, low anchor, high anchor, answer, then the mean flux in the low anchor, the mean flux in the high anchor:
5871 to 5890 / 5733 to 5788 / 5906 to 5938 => 0.03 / 12.1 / 11.7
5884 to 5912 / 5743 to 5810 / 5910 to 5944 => 0.03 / 12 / 11.7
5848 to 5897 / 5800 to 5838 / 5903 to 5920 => 0.02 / 11.9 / 11.7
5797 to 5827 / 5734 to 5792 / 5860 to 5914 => -0.01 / 12.1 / 11.5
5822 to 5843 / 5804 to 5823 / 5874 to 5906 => 0.00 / 12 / 11.4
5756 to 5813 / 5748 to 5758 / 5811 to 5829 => 0.01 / 12.1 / 12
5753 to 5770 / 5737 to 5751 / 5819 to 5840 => 0.03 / 12.4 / 11.9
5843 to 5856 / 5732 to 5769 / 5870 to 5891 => -0.02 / 12.2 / 11.5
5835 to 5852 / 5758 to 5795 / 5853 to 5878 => -0.01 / 11.9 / 11.7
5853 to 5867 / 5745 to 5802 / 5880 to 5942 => 0.00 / 12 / 11.5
